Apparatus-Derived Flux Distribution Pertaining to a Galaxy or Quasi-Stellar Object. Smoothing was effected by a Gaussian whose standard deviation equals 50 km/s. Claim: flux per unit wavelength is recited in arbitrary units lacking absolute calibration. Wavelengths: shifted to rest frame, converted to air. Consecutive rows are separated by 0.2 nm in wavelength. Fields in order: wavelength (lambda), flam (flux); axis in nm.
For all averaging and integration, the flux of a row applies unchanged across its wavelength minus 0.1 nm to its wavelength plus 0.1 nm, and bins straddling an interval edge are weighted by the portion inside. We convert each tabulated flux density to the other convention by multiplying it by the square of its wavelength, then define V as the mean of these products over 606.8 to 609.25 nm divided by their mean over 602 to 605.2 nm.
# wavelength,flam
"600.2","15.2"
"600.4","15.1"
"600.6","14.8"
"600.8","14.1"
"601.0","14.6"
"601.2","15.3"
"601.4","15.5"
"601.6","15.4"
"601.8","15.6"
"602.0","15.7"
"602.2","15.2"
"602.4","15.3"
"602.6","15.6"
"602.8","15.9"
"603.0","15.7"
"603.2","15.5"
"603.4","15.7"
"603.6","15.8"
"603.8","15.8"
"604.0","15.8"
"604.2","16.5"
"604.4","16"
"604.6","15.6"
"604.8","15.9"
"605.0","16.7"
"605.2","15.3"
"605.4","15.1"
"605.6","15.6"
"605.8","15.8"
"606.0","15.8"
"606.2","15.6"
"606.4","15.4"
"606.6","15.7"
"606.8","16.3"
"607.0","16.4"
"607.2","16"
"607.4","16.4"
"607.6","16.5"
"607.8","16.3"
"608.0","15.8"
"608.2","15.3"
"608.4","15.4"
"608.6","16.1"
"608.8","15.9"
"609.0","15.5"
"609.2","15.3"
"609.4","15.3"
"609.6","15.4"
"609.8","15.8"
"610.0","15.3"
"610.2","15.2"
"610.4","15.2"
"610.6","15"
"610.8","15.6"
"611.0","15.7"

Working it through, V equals 1.02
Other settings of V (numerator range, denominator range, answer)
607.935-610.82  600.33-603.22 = 1.04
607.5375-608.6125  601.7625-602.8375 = 1.04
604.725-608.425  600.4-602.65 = 1.06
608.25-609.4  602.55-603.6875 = 1.01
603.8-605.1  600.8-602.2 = 1.06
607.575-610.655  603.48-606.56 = 1.00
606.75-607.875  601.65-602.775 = 1.07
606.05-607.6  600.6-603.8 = 1.06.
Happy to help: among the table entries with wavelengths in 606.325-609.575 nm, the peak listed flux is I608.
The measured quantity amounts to 16.5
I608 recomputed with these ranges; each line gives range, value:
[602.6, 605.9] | 16.7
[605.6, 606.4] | 15.8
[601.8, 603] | 15.9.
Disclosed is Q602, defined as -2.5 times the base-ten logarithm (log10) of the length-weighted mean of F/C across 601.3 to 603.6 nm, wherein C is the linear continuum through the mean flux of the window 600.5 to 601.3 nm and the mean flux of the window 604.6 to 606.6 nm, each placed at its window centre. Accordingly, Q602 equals -0.038 mag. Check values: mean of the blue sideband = 14.7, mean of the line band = 15.6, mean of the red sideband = 15.7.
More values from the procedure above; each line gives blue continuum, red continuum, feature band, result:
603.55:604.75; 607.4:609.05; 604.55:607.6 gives 0.00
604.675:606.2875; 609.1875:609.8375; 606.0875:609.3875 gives -0.02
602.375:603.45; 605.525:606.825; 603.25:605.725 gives -0.01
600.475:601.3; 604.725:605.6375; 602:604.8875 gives -0.03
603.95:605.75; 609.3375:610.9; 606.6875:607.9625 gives -0.05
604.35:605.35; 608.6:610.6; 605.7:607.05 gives -0.01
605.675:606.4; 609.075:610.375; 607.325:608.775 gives -0.03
